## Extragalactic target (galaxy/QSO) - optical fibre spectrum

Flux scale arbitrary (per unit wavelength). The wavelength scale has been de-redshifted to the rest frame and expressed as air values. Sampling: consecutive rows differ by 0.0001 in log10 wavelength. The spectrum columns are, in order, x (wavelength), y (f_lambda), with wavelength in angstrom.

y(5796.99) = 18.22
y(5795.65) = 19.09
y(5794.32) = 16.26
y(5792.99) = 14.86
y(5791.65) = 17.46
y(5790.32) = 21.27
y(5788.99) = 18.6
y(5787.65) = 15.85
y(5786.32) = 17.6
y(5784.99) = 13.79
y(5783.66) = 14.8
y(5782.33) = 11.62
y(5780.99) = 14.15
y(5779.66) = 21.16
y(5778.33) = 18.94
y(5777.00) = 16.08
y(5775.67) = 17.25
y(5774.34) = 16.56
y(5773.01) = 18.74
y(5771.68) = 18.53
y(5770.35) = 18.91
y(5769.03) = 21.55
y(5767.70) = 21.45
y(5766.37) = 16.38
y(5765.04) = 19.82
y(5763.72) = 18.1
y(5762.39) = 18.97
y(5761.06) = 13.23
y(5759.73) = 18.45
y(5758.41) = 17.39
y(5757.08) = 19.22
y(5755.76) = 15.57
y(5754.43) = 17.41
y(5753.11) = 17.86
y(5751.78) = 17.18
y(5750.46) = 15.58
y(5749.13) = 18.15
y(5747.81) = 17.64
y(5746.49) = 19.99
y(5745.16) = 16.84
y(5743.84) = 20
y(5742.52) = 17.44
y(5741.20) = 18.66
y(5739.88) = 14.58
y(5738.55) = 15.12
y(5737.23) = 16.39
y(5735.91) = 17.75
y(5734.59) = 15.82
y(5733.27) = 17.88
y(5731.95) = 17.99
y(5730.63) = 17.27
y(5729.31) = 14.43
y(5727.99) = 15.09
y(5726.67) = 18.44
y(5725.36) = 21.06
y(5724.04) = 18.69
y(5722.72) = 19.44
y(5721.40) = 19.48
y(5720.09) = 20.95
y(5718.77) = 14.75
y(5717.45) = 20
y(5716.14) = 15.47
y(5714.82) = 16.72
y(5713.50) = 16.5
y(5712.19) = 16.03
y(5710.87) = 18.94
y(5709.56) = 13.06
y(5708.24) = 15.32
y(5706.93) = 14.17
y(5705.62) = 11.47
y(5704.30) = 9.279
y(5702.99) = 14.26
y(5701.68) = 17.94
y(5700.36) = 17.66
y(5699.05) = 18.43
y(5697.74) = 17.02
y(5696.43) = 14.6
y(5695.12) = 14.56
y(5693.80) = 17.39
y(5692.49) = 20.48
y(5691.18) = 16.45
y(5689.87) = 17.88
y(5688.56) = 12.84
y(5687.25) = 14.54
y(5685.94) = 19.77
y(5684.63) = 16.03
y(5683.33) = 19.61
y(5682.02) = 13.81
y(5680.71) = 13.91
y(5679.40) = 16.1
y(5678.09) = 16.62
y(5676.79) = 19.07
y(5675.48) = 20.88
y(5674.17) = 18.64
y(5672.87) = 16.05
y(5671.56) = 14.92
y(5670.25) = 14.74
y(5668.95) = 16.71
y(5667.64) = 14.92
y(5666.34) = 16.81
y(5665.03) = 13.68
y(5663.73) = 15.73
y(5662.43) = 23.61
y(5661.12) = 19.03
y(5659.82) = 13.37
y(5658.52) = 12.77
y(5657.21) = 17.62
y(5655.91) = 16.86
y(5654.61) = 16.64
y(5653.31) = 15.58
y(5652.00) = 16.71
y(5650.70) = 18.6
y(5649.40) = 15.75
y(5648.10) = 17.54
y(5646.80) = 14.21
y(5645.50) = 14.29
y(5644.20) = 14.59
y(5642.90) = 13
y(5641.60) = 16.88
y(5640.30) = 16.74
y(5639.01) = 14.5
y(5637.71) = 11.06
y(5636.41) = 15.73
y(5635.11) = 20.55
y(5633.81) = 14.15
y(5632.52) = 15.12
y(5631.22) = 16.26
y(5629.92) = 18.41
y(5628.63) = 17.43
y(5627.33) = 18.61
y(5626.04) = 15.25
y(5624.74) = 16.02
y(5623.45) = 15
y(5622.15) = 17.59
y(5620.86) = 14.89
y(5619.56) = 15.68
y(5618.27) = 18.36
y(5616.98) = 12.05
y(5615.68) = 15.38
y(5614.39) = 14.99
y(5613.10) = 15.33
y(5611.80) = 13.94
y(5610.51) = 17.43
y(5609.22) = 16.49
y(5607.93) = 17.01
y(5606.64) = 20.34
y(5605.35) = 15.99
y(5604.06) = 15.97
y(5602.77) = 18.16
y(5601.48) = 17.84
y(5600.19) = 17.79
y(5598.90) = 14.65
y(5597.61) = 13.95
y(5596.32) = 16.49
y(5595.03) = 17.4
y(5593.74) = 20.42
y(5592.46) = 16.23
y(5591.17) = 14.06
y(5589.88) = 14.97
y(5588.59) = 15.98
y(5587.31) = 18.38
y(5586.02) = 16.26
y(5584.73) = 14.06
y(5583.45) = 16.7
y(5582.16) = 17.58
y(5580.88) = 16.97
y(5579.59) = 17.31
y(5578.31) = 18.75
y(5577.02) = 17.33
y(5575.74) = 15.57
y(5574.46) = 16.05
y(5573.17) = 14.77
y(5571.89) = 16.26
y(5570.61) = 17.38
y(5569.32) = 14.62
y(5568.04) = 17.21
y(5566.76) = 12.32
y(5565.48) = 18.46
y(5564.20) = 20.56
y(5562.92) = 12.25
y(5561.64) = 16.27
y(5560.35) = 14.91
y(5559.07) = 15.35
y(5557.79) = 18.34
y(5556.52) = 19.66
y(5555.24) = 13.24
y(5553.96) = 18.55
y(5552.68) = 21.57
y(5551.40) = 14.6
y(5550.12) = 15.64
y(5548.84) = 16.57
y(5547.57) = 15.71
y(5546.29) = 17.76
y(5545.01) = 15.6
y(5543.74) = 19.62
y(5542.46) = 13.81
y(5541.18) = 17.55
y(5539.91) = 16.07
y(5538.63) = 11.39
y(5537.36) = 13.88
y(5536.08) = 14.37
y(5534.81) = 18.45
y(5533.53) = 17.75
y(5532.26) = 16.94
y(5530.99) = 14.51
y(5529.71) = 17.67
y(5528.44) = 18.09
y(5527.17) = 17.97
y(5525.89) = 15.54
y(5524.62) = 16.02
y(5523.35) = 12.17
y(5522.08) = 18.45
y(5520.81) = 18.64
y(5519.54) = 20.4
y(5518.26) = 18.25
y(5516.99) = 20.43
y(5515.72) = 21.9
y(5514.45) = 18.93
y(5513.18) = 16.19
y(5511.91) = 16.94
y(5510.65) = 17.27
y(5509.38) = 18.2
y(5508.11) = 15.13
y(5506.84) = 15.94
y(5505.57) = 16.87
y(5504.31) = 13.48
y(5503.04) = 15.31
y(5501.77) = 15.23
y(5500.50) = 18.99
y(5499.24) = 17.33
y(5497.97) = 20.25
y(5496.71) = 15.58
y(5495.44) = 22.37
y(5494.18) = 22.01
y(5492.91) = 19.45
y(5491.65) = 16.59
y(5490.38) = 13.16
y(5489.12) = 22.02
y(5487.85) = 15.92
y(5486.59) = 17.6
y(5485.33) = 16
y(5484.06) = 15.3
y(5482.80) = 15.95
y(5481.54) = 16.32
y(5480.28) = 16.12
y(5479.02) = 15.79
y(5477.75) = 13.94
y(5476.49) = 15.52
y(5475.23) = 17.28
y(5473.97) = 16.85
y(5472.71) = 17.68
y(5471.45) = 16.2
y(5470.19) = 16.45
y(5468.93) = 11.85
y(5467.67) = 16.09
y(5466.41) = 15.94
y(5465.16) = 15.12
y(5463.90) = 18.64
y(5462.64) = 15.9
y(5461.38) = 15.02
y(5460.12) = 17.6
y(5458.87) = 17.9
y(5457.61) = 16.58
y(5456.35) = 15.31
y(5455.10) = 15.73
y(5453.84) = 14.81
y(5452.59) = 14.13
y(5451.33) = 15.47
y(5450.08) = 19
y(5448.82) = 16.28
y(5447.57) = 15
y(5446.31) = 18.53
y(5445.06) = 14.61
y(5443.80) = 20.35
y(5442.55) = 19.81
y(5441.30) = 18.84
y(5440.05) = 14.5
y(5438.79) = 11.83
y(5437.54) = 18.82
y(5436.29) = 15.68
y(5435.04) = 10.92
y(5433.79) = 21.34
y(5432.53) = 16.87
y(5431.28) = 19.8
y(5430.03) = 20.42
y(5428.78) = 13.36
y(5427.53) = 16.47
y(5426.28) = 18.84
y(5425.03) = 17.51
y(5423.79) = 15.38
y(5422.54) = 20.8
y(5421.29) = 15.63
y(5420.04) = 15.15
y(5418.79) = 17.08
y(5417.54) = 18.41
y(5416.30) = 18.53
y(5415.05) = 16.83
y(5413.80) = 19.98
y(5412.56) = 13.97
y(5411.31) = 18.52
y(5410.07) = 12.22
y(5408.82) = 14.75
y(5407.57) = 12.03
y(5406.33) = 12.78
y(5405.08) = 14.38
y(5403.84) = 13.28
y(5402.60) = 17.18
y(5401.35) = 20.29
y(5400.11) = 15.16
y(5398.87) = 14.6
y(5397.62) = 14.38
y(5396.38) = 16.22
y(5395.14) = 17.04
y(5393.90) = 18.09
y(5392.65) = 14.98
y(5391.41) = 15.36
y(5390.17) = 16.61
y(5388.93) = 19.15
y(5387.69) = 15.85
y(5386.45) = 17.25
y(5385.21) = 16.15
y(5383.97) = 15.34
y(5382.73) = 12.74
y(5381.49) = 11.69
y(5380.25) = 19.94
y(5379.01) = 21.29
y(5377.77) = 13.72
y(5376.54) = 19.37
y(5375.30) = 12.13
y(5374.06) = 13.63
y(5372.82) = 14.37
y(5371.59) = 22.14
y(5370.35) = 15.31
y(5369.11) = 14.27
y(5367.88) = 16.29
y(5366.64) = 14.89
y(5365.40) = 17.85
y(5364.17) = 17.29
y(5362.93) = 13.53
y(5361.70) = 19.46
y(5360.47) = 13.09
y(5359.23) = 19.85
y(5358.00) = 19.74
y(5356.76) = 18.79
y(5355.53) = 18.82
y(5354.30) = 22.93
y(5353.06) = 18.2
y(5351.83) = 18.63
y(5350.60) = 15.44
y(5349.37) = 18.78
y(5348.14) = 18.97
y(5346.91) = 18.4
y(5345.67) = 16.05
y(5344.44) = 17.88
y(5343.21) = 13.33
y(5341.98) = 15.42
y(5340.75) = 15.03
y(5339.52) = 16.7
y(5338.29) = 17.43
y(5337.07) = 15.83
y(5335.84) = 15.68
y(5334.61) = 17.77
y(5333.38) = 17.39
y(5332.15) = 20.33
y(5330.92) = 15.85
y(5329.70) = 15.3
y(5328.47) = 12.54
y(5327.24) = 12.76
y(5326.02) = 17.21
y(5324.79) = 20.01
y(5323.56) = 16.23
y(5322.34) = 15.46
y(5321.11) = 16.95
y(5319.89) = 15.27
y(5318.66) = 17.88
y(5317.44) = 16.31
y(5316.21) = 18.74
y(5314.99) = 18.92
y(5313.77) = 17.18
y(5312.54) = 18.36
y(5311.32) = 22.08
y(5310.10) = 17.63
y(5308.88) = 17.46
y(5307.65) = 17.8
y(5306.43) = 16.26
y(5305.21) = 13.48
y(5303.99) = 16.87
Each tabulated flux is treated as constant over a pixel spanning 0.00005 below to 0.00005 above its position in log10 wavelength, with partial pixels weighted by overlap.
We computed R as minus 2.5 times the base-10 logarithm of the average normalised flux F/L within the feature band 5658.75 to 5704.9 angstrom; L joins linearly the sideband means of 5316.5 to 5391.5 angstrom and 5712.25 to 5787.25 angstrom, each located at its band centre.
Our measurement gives 0.06 mag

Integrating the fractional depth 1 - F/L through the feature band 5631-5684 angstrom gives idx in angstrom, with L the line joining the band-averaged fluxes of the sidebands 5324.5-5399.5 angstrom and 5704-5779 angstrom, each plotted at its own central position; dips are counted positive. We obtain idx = 3.0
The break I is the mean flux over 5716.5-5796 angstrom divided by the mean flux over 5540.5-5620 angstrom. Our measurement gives 1.07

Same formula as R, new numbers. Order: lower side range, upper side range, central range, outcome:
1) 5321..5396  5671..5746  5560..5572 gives 0.05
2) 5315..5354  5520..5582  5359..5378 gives 0.05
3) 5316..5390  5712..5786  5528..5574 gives 0.05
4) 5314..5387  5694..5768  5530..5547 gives 0.06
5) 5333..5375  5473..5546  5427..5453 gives 0.01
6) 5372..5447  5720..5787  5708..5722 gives 0.02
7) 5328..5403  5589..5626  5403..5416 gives 0.11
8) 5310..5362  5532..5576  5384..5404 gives 0.04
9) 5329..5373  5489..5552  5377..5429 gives 0.06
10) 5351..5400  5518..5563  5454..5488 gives 0.03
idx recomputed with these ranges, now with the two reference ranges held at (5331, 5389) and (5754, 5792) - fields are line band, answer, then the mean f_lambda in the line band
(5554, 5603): 2.22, 16.4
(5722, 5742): 0.26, 17.2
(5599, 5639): 2.43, 16.2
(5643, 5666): 1.53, 16.2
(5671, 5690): 0.77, 16.7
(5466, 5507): 0.84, 16.7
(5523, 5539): 1.18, 15.9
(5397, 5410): 1.66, 14.8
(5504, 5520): -0.59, 17.7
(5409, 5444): -0.05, 17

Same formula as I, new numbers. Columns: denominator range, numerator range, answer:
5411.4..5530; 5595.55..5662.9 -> 0.95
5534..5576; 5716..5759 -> 1.09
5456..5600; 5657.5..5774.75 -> 1.02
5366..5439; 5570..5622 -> 1.01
